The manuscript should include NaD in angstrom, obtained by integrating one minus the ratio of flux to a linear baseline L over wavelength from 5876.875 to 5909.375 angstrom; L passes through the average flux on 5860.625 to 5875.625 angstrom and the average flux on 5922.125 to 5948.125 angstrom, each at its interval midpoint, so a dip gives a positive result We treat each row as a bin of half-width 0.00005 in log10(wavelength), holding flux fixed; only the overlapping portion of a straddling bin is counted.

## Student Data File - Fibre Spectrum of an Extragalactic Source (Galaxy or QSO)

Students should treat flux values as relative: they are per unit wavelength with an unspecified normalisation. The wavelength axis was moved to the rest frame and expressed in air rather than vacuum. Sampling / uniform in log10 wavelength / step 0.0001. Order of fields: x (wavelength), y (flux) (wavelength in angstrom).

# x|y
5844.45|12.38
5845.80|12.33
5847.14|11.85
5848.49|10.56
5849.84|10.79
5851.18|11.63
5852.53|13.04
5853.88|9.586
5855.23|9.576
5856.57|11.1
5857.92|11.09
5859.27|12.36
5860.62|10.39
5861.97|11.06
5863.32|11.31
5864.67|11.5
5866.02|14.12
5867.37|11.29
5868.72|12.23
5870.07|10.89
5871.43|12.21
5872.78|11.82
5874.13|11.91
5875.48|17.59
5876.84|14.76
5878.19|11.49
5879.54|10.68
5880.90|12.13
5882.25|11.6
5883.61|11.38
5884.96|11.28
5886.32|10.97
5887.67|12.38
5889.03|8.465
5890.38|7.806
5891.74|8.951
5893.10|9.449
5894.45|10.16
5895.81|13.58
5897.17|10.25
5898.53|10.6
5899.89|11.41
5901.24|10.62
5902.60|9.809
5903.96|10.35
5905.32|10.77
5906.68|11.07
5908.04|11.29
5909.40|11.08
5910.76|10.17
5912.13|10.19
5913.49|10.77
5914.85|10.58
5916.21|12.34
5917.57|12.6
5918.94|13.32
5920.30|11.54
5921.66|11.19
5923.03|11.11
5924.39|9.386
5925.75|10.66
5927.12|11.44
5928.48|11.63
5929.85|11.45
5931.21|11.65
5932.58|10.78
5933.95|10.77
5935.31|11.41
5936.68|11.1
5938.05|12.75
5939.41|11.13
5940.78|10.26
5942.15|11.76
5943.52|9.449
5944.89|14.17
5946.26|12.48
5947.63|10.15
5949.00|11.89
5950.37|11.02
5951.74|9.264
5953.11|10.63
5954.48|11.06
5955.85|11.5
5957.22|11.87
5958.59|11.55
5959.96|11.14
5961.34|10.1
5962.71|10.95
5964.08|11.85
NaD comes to 2.7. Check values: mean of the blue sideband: 12.1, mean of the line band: 10.8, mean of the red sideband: 11.2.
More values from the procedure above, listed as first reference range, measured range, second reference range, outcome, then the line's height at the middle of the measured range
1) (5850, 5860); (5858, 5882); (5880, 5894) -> -3.01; 10.8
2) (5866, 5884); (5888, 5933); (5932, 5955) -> 3.57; 11.8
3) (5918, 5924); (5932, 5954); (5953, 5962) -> 0.36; 11.4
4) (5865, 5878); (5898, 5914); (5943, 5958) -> 1.96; 12.2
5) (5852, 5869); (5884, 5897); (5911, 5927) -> 1.09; 11.3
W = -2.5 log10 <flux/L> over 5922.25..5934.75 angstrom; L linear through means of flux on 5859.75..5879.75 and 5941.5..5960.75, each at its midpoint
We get 0.05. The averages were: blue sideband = 12.3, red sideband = 11.3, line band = 11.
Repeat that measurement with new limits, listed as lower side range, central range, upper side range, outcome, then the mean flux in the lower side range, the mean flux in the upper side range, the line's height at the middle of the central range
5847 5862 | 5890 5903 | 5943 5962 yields 0.08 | 11.1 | 11.2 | 11.1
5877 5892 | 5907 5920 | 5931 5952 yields -0.03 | 10.8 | 11.3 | 11.1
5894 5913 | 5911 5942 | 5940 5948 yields -0.01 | 10.8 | 11.4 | 11.2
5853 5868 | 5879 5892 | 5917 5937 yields 0.07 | 11.2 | 11.3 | 11.3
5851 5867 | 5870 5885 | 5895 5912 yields -0.11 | 11.4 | 10.9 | 11.2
